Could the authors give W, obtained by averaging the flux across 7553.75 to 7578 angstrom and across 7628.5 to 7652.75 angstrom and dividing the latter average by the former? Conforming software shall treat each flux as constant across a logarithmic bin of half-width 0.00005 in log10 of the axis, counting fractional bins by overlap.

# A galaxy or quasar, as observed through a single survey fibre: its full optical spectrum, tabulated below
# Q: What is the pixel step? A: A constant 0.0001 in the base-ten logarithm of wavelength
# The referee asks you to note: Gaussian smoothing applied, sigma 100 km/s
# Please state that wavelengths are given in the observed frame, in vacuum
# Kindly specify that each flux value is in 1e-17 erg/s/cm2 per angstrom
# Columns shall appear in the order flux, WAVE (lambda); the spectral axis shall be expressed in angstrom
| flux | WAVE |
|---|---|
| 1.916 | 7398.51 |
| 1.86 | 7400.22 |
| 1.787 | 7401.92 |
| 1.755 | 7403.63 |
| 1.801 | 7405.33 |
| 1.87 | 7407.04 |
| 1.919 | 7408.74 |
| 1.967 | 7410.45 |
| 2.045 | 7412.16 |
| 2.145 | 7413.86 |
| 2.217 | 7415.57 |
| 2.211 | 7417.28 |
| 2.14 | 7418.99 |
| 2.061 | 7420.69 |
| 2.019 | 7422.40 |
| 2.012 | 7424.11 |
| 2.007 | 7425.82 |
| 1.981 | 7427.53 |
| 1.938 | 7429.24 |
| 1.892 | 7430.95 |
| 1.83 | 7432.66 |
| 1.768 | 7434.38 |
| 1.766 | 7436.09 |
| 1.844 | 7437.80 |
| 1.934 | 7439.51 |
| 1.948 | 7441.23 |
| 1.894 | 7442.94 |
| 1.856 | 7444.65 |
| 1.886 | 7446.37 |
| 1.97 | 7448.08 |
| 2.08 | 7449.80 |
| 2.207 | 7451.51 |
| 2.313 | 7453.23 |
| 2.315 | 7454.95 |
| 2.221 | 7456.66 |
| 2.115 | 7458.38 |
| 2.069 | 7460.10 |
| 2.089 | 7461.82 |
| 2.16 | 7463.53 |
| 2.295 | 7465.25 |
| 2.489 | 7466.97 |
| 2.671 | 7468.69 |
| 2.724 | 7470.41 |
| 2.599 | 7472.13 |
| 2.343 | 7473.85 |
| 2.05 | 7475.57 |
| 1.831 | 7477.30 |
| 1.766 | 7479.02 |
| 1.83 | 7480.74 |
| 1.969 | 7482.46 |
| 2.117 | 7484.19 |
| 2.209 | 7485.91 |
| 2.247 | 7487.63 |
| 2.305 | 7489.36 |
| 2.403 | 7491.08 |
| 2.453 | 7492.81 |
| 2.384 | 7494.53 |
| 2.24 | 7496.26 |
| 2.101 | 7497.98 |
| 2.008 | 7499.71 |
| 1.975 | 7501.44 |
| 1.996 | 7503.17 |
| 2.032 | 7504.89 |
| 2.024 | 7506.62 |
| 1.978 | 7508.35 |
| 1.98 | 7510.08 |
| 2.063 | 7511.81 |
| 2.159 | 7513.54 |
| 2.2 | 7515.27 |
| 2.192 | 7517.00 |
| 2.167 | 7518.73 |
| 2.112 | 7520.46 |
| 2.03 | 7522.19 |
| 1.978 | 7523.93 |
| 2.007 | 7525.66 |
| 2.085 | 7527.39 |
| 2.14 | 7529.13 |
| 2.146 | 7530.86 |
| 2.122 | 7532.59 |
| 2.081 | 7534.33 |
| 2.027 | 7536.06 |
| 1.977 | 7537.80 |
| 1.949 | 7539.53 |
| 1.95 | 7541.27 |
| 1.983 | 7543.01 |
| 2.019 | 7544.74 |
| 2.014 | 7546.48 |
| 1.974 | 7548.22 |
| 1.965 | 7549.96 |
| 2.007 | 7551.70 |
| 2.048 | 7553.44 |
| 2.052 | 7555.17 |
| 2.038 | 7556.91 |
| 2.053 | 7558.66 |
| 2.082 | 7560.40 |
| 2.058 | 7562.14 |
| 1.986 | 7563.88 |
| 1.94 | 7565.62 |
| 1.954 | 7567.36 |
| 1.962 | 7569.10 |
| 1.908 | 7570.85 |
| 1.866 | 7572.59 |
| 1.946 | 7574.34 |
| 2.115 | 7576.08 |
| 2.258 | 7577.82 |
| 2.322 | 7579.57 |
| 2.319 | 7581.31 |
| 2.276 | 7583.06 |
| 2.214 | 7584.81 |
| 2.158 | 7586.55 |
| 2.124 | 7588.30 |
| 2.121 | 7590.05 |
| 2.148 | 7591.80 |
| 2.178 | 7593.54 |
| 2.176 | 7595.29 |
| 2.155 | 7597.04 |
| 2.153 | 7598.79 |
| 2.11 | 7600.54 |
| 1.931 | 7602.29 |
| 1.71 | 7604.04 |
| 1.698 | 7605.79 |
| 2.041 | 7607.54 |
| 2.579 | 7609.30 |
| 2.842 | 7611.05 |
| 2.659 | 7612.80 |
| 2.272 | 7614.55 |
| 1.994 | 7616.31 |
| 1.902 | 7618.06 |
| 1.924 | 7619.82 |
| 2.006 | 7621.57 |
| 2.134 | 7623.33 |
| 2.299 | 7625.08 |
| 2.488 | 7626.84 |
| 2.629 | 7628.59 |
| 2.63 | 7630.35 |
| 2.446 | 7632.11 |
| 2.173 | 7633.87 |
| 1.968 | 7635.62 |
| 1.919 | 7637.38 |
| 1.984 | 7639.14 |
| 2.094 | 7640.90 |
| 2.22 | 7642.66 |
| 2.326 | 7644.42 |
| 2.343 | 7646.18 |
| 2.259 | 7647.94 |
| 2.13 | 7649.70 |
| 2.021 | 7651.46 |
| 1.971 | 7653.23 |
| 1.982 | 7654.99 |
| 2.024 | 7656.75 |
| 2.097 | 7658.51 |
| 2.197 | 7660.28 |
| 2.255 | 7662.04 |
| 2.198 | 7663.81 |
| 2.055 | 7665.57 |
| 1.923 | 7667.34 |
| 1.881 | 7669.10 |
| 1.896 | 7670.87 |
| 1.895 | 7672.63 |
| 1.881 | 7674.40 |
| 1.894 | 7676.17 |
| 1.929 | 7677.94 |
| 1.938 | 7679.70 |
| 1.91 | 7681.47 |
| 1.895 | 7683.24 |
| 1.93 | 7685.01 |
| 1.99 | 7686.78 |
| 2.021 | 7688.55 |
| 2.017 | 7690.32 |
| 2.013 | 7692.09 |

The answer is 1.10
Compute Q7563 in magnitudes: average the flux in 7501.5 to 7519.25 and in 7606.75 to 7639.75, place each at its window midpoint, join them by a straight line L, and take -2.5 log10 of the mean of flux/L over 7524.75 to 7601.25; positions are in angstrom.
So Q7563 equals 0.045 mag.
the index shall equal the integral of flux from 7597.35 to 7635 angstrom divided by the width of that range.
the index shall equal 2.22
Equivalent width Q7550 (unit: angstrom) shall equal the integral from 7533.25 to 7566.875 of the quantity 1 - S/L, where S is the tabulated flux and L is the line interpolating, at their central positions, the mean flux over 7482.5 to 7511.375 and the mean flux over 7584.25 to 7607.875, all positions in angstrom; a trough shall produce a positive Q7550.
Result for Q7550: 1.5 angstrom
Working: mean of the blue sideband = 2.15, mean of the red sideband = 2.06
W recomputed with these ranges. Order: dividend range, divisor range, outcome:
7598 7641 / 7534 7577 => 1.09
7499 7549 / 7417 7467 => 1.01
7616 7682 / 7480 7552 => 1.01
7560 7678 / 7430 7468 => 1.04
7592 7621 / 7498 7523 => 1.04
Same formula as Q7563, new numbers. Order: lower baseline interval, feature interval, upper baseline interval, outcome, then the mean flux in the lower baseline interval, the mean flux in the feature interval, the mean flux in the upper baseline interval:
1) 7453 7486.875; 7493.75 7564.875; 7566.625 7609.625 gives 0.047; 2.21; 2.06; 2.09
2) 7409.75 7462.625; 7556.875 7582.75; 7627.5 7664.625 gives 0.035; 2.02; 2.06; 2.19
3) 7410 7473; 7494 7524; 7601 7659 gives 0.019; 2.1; 2.09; 2.17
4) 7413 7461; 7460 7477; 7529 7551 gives -0.160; 2.02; 2.34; 2.02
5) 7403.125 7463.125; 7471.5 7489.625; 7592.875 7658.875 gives -0.029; 2.01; 2.1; 2.17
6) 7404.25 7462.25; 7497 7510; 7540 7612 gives 0.015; 2.01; 2.02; 2.08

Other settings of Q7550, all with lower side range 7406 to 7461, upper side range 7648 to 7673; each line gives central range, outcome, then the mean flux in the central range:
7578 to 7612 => -2.3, 2.17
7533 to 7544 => 0.2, 2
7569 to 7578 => 0.2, 1.99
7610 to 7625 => -1.4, 2.23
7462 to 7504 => -4.0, 2.21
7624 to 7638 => -1.9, 2.32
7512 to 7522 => -0.6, 2.15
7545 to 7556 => 0.1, 2.01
